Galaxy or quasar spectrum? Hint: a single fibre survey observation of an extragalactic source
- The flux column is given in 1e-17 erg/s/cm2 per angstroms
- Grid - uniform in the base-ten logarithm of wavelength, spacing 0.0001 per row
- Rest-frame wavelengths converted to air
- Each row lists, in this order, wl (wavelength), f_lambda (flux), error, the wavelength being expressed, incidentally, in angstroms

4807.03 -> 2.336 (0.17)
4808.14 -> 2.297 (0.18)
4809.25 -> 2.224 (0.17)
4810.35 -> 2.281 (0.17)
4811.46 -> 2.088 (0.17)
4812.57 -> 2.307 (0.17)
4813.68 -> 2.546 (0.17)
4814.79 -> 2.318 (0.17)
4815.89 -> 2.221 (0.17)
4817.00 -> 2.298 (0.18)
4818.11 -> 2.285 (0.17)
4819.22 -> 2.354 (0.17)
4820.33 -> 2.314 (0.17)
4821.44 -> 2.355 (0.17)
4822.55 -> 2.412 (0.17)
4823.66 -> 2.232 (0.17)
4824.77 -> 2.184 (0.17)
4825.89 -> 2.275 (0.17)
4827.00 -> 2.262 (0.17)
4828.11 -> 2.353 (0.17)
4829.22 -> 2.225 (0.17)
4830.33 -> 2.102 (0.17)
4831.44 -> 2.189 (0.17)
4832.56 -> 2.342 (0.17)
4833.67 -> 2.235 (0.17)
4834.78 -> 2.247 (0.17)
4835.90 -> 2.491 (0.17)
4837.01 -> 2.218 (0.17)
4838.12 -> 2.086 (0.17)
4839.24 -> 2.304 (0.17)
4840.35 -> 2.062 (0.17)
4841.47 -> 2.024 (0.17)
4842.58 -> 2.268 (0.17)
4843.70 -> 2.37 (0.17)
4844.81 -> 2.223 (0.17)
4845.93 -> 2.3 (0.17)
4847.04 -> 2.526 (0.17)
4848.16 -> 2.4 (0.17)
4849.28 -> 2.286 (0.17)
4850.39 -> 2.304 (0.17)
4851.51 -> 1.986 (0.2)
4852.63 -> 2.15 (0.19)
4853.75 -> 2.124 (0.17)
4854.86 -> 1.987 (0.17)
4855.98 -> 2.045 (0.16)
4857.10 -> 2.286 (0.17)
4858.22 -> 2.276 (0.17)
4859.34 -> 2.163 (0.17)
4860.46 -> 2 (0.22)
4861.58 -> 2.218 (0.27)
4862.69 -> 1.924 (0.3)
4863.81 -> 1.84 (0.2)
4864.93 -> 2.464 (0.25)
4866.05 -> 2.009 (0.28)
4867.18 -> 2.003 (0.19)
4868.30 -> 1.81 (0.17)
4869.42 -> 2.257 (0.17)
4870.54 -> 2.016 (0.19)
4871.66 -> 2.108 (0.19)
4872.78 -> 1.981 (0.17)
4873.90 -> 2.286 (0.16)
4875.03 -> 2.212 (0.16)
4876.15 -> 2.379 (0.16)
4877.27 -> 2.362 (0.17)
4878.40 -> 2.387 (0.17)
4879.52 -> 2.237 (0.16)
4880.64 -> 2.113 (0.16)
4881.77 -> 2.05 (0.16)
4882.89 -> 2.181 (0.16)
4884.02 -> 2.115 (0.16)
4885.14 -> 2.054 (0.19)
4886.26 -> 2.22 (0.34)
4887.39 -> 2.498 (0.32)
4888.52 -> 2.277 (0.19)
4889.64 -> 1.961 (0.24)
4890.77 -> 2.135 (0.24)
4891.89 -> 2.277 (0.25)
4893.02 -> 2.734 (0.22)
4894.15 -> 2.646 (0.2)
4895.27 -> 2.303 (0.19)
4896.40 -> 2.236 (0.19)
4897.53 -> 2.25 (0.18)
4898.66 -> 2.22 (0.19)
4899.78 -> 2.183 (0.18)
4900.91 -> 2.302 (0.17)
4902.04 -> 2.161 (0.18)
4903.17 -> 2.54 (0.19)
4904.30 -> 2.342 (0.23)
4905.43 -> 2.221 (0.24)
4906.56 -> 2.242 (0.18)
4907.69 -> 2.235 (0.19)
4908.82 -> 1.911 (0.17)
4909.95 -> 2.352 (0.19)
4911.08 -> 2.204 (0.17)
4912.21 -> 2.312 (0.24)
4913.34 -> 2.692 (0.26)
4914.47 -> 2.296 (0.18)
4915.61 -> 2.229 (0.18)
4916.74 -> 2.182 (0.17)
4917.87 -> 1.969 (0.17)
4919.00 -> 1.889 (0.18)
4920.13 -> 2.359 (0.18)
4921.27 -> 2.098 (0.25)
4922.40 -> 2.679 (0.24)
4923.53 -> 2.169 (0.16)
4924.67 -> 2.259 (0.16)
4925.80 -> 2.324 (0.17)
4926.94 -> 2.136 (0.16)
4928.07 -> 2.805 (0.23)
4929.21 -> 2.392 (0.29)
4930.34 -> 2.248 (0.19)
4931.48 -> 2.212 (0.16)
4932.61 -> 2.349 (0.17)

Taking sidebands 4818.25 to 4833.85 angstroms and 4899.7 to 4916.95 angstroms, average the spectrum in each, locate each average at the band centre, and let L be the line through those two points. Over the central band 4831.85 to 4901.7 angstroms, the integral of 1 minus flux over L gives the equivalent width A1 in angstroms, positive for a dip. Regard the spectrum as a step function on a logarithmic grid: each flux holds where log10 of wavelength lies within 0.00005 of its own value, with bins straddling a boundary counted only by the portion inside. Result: 2.1 angstroms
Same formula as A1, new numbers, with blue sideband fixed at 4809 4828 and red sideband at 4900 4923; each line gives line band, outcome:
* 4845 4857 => 0.4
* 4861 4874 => 1.2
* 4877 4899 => 0.1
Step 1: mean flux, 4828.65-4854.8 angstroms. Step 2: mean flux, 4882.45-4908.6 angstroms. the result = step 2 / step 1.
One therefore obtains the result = 1.02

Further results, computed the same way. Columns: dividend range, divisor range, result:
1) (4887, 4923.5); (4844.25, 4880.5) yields 1.05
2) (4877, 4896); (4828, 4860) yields 1.02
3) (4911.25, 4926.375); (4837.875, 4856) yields 1.02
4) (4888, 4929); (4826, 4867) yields 1.04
